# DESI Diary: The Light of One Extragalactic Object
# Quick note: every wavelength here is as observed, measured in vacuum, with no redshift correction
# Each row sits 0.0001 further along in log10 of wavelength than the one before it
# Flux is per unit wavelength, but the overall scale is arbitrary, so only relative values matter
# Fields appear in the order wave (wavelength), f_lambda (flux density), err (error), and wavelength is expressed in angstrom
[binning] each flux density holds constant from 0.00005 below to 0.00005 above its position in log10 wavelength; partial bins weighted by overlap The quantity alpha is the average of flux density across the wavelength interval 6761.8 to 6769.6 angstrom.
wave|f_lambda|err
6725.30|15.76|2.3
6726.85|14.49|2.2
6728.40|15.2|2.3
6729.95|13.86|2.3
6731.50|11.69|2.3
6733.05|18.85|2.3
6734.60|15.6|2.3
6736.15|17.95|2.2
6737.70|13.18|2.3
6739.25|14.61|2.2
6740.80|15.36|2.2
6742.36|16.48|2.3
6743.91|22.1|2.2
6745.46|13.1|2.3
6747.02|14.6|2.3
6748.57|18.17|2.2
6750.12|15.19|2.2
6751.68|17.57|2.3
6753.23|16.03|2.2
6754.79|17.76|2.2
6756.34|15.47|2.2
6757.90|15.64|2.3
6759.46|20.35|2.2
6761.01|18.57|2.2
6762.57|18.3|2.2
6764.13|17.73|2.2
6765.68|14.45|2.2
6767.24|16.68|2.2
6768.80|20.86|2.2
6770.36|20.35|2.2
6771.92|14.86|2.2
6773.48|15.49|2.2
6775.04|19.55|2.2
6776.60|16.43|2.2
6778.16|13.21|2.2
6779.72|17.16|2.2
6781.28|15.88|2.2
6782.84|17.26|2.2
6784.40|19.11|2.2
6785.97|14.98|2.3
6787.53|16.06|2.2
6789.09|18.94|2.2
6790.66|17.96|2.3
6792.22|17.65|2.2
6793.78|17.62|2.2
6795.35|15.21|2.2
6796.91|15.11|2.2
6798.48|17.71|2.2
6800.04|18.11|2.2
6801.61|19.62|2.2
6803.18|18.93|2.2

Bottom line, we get 17.6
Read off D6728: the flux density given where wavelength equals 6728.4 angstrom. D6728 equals 15.2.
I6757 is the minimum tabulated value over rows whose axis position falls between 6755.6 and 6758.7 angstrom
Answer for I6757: 15.47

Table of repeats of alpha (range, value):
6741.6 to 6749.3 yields 16.9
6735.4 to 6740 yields 15.2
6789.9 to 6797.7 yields 16.7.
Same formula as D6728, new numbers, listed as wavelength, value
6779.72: 17.16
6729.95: 13.86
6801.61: 19.62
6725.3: 15.76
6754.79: 17.76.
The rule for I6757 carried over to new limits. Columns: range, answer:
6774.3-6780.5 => 13.21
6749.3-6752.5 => 15.19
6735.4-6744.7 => 13.18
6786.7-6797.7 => 15.11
